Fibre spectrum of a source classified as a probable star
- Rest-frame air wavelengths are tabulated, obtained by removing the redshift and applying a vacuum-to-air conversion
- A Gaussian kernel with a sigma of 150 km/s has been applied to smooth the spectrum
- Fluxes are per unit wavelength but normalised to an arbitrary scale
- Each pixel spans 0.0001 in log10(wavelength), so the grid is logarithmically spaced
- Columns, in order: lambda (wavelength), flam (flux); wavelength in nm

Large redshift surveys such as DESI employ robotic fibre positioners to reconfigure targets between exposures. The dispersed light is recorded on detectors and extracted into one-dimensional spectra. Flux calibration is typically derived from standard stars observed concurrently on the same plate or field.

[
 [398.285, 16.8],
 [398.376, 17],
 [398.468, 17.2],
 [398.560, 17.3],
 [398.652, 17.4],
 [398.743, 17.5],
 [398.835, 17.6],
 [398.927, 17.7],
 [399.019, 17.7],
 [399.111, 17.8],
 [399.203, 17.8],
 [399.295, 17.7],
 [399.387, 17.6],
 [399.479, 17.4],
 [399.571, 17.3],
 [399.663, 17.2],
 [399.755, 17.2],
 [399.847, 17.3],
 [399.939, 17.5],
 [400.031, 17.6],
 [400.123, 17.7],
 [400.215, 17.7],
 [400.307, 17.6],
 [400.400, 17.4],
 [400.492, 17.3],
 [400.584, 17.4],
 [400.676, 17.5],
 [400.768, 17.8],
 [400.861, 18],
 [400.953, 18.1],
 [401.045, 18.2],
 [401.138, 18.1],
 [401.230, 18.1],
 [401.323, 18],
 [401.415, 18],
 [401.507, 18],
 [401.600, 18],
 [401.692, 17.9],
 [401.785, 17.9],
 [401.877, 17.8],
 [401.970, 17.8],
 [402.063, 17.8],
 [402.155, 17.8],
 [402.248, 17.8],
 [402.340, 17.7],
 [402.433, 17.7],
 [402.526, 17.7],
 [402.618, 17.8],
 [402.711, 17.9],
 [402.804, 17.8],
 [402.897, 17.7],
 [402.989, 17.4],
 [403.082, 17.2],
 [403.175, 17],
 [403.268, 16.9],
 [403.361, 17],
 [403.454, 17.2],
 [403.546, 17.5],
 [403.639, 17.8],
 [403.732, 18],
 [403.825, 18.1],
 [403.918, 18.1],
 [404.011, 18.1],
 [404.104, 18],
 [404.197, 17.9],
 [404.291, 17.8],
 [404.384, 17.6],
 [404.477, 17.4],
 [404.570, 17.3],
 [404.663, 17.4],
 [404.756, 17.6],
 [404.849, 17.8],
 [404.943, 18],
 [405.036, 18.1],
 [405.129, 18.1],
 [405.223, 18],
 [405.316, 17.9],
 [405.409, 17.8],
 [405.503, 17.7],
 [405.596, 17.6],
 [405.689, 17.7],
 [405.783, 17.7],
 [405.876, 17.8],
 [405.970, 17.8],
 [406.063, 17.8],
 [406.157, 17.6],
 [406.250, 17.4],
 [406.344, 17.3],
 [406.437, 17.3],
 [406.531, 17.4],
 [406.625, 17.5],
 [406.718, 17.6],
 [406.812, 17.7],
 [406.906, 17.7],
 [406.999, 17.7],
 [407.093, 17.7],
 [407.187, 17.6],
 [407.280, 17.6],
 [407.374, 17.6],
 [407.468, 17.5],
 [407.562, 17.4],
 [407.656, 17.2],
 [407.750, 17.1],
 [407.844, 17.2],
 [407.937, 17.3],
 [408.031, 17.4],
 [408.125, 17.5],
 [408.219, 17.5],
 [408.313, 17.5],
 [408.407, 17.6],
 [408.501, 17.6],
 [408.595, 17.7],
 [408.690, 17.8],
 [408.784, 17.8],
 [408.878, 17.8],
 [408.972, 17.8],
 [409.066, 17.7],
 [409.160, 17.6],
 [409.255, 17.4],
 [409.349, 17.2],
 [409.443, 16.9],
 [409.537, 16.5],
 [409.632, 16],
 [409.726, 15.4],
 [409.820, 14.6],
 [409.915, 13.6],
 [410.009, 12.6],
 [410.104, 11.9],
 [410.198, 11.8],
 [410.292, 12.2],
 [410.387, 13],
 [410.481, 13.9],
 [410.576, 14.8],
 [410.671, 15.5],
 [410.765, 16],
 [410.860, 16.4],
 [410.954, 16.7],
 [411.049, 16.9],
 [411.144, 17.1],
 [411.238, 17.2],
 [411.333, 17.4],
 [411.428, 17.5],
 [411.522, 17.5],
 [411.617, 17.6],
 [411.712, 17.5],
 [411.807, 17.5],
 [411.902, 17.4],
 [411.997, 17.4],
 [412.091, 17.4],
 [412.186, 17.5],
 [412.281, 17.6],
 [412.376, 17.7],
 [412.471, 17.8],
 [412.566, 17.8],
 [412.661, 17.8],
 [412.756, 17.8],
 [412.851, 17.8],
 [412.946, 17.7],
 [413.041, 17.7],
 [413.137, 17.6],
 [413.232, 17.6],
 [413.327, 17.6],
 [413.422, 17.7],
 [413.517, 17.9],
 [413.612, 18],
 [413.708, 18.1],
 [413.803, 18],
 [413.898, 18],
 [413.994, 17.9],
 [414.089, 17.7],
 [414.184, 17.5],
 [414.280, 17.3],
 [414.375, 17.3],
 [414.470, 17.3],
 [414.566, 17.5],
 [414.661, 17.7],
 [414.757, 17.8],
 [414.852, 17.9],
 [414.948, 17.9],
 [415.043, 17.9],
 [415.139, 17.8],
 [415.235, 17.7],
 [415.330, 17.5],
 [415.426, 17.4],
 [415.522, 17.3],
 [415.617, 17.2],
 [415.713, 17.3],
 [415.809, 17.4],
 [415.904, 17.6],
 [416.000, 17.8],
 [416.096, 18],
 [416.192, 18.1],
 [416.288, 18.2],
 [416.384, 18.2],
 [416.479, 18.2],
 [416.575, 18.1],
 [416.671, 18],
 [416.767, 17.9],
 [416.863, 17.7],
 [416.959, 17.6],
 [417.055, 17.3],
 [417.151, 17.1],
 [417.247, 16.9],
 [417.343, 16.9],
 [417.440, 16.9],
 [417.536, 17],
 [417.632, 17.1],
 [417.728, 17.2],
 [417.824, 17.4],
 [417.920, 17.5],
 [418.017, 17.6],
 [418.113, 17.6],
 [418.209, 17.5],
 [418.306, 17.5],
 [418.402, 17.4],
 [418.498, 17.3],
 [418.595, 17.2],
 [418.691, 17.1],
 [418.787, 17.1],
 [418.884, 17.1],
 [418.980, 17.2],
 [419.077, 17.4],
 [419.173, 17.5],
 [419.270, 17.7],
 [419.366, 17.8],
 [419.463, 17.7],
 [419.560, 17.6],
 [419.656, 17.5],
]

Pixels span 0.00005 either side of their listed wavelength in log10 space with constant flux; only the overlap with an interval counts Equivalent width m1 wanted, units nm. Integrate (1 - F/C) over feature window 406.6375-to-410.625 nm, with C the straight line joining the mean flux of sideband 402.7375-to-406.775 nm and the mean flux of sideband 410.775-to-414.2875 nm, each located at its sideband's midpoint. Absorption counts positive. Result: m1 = 0.25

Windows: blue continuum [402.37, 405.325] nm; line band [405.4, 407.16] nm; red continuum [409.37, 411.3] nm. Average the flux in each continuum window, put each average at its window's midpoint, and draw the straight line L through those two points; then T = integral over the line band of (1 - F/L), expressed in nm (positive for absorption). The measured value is -0.10 nm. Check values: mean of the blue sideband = 17.7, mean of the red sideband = 15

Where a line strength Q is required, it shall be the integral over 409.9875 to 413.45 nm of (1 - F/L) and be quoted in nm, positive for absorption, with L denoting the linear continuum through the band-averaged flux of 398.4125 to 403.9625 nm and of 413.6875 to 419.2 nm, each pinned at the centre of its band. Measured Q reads 0.20 nm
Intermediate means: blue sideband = 17.6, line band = 16.5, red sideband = 17.5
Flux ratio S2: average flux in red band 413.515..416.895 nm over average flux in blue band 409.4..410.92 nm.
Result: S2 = 1.23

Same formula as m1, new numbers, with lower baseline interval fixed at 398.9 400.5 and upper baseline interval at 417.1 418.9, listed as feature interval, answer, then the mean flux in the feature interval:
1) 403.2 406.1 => -0.046 nm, 17.7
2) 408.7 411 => 0.247 nm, 15.5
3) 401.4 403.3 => -0.023 nm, 17.7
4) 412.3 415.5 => -0.077 nm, 17.7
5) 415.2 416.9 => -0.049 nm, 17.8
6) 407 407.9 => -0.002 nm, 17.4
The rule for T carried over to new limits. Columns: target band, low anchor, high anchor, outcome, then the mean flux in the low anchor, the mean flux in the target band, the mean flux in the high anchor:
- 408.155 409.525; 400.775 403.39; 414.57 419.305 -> 0.01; 17.8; 17.5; 17.5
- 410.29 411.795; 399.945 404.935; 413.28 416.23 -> 0.12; 17.7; 16.2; 17.7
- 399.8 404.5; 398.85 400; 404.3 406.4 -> -0.03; 17.5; 17.7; 17.7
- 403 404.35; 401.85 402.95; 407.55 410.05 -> 0.00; 17.8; 17.6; 16.9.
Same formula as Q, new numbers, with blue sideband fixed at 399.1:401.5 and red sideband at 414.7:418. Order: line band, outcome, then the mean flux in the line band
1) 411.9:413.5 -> 0.00 nm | 17.7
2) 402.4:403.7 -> 0.01 nm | 17.5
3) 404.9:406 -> -0.01 nm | 17.8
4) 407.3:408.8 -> 0.01 nm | 17.5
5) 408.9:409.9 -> 0.06 nm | 16.6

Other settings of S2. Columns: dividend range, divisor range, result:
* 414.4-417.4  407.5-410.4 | 1.08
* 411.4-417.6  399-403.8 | 1.00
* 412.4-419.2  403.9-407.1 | 0.99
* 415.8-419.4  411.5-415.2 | 0.99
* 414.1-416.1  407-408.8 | 1.00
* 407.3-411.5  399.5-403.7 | 0.93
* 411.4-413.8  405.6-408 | 1.01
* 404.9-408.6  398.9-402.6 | 0.99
